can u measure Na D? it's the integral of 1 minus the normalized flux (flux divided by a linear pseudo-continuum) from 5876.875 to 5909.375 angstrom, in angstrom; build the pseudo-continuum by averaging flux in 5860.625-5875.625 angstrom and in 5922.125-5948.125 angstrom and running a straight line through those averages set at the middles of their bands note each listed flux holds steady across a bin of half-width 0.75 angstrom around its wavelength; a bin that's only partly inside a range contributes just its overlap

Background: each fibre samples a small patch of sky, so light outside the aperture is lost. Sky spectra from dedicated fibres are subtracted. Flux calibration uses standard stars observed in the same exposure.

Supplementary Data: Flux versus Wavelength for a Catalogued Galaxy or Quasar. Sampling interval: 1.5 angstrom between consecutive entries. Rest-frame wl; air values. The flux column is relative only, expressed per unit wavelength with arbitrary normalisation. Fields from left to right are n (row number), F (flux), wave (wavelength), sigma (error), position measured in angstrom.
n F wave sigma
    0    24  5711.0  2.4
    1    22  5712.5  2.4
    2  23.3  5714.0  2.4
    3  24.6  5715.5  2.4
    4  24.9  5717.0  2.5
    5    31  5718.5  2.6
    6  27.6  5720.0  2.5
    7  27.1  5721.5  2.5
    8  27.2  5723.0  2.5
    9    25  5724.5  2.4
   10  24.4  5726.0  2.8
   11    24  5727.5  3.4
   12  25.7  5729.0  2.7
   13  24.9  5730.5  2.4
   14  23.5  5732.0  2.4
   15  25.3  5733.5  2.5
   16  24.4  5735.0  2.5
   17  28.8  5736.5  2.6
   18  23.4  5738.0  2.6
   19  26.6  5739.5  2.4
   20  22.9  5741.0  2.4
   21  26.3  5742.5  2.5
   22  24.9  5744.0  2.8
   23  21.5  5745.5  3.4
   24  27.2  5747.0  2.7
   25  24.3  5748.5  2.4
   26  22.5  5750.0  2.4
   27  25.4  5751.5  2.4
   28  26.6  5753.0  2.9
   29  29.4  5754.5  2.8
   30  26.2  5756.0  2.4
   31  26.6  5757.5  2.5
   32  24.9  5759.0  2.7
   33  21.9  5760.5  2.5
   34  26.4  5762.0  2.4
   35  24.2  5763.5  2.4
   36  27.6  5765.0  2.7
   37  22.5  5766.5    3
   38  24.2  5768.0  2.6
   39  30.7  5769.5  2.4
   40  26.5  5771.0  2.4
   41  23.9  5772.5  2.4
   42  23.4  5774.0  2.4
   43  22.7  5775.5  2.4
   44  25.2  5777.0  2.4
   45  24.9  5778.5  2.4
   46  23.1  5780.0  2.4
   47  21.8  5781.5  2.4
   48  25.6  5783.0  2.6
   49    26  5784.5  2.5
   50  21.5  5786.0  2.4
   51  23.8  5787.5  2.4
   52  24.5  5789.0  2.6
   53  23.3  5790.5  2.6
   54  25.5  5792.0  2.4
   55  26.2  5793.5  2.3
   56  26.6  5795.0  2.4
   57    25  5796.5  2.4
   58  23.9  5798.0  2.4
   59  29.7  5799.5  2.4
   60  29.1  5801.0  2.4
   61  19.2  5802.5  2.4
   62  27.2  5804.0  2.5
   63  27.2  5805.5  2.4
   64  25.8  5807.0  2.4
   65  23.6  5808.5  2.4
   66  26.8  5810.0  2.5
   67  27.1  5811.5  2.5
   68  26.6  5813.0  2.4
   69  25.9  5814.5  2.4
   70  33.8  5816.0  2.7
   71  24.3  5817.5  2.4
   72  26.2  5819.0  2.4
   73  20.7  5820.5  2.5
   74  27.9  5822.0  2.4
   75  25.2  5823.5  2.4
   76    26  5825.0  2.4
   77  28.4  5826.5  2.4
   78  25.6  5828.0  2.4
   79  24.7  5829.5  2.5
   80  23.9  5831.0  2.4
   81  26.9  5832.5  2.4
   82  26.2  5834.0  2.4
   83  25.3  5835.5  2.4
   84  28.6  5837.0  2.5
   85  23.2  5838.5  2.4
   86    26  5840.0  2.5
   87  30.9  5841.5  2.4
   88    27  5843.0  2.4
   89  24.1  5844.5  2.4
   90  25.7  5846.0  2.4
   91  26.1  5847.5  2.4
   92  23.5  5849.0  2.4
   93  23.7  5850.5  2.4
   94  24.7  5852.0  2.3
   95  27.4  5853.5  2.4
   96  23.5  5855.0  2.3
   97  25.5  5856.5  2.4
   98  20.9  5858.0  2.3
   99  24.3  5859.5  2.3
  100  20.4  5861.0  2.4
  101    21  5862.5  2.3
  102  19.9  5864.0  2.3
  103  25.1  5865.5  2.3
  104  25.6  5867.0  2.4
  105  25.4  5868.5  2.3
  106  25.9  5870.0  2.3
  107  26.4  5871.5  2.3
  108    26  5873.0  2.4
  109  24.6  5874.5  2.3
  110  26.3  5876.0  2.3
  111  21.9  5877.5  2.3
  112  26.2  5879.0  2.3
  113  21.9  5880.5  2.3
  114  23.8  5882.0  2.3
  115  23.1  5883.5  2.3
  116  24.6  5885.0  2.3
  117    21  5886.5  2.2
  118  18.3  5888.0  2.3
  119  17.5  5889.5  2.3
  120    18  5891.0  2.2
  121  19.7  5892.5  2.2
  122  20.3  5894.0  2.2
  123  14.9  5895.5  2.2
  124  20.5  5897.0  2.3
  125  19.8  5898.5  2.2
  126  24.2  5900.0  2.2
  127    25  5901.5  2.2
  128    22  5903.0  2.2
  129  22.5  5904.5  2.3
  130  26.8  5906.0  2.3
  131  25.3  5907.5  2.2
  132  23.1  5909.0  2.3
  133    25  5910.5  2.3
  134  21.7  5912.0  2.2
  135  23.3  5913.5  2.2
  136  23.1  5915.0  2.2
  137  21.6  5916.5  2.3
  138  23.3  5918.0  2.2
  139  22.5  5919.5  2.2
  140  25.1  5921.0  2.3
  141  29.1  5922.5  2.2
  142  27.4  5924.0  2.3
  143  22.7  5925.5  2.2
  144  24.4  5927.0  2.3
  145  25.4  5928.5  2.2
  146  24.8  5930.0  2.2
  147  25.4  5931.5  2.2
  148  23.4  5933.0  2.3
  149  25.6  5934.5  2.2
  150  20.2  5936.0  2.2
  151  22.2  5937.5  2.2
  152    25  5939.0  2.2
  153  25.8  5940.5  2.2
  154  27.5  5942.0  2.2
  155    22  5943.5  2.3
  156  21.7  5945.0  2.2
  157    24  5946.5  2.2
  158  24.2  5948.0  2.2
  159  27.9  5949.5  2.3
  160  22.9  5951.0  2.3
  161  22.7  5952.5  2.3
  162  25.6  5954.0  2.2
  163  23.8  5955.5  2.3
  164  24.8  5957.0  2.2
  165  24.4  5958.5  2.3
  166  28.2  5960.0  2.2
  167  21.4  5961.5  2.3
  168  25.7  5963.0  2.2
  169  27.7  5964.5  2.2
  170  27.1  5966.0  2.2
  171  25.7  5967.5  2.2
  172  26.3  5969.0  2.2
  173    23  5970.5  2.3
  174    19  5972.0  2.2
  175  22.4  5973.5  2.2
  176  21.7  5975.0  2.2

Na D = 3.28 angstrom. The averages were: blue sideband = 24.2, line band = 21.8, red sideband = 24.4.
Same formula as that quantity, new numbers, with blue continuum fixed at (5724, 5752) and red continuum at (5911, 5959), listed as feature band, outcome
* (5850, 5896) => 2.83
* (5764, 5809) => -0.69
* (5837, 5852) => -0.75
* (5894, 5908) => 1.21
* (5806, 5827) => -1.50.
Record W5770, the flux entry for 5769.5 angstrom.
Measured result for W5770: 30.7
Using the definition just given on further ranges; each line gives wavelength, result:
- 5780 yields 23.1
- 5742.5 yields 26.3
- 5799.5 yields 29.7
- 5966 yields 27.1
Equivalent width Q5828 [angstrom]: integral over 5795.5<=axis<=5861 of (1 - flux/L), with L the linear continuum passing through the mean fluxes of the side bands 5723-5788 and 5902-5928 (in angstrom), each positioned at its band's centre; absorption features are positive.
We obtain -3.1 angstrom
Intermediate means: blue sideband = 24.9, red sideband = 24.1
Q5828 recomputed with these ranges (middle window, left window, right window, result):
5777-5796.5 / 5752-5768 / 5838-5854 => 0.87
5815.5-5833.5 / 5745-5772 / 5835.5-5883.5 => -0.77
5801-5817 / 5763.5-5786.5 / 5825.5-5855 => -0.72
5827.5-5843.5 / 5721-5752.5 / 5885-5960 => -1.41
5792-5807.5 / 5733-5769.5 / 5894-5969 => -0.64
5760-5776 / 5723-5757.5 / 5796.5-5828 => 0.38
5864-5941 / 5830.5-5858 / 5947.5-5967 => 6.06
